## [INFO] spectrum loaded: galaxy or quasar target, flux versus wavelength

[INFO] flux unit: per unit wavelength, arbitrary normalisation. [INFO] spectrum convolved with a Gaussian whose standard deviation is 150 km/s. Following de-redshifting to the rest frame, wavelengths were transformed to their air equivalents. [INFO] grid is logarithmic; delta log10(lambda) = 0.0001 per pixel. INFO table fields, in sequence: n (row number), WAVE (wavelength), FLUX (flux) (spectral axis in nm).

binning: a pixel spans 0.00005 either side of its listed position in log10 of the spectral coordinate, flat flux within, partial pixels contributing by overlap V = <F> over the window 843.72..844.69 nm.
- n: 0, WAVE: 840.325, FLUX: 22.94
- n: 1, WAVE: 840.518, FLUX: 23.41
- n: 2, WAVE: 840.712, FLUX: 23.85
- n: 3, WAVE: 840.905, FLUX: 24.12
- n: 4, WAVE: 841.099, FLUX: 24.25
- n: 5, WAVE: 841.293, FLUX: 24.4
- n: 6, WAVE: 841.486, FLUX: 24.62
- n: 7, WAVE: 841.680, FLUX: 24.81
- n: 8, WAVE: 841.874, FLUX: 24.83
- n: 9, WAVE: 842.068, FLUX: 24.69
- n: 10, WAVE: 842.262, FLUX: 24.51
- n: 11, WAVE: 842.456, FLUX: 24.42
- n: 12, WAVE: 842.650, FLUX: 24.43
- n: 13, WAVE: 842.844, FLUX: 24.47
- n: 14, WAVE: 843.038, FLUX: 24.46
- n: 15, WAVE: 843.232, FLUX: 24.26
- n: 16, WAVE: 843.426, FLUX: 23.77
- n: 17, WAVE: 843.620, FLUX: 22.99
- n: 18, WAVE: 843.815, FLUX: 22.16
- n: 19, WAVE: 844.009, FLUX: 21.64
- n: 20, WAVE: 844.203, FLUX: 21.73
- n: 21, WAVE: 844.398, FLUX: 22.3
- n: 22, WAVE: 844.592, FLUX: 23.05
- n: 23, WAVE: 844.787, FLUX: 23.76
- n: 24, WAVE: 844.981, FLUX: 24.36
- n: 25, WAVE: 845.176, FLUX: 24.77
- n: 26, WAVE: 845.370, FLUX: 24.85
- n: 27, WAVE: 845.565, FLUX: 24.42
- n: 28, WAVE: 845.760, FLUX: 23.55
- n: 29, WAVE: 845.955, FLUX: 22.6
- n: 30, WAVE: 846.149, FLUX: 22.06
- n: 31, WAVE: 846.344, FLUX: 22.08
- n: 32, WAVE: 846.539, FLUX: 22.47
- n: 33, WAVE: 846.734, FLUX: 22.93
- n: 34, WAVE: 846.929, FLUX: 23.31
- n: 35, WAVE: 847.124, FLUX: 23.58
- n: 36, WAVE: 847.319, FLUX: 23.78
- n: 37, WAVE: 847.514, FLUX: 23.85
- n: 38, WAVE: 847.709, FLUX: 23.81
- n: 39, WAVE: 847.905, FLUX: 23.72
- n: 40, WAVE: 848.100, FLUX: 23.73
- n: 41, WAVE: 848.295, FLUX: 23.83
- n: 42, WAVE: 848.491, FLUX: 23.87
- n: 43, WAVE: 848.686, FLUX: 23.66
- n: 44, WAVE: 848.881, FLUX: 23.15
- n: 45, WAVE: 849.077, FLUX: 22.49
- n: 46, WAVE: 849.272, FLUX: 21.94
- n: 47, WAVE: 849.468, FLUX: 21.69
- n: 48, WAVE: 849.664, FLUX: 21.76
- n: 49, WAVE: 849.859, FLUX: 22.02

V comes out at 22.2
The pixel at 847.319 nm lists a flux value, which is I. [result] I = 23.78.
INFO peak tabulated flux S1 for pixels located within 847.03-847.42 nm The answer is 23.78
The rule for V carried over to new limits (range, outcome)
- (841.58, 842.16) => 24.8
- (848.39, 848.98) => 23.5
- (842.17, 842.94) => 24.5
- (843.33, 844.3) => 22.5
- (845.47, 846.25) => 23.2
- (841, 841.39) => 24.3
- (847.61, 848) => 23.7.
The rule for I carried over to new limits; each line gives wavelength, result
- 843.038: 24.46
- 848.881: 23.15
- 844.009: 21.64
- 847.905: 23.72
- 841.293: 24.4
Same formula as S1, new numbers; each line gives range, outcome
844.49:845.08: 24.36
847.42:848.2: 23.85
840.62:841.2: 24.25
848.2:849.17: 23.87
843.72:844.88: 23.76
